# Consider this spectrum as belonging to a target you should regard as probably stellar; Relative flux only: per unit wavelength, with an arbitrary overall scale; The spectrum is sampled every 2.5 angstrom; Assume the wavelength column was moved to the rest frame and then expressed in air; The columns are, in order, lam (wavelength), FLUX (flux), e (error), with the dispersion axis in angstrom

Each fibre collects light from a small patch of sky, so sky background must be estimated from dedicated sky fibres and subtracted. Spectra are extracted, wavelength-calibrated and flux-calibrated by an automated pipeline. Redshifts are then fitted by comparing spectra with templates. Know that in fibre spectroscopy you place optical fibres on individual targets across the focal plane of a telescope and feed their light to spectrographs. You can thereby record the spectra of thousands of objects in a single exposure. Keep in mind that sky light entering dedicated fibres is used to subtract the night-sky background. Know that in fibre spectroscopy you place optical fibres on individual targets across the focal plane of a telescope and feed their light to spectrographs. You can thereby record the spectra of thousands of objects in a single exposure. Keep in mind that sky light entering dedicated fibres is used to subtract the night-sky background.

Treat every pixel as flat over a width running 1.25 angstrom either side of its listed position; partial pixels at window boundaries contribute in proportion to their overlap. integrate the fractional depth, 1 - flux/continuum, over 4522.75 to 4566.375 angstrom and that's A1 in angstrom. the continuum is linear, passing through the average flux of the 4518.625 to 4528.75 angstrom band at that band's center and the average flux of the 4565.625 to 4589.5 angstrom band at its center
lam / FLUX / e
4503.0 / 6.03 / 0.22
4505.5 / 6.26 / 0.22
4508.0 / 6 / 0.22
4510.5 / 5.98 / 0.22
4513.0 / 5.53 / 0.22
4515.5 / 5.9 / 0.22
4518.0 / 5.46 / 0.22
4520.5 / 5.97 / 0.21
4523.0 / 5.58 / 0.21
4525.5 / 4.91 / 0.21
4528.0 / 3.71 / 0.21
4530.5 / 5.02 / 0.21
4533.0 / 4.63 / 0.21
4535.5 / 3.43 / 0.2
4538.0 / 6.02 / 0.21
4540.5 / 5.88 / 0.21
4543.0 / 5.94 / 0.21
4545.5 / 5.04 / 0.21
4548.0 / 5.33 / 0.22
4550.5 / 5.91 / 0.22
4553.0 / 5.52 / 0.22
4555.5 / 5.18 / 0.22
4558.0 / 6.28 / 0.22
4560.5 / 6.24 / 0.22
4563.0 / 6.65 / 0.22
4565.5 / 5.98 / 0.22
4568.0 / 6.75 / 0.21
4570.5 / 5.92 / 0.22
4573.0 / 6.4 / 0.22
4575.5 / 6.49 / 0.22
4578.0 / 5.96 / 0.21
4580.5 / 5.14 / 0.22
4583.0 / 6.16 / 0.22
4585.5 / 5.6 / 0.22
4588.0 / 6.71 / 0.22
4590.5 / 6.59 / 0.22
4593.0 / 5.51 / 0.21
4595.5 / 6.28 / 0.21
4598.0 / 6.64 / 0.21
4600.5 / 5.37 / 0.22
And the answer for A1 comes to 1.1 angstrom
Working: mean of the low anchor 5.13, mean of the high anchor 6.12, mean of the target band 5.39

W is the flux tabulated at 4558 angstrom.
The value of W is 6.28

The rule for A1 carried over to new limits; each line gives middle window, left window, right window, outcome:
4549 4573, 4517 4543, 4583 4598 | -1.7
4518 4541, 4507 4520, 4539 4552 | 2.8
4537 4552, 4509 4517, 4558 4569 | 1.2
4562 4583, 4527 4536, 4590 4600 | -2.6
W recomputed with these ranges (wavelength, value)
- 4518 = 5.46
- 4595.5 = 6.28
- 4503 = 6.03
